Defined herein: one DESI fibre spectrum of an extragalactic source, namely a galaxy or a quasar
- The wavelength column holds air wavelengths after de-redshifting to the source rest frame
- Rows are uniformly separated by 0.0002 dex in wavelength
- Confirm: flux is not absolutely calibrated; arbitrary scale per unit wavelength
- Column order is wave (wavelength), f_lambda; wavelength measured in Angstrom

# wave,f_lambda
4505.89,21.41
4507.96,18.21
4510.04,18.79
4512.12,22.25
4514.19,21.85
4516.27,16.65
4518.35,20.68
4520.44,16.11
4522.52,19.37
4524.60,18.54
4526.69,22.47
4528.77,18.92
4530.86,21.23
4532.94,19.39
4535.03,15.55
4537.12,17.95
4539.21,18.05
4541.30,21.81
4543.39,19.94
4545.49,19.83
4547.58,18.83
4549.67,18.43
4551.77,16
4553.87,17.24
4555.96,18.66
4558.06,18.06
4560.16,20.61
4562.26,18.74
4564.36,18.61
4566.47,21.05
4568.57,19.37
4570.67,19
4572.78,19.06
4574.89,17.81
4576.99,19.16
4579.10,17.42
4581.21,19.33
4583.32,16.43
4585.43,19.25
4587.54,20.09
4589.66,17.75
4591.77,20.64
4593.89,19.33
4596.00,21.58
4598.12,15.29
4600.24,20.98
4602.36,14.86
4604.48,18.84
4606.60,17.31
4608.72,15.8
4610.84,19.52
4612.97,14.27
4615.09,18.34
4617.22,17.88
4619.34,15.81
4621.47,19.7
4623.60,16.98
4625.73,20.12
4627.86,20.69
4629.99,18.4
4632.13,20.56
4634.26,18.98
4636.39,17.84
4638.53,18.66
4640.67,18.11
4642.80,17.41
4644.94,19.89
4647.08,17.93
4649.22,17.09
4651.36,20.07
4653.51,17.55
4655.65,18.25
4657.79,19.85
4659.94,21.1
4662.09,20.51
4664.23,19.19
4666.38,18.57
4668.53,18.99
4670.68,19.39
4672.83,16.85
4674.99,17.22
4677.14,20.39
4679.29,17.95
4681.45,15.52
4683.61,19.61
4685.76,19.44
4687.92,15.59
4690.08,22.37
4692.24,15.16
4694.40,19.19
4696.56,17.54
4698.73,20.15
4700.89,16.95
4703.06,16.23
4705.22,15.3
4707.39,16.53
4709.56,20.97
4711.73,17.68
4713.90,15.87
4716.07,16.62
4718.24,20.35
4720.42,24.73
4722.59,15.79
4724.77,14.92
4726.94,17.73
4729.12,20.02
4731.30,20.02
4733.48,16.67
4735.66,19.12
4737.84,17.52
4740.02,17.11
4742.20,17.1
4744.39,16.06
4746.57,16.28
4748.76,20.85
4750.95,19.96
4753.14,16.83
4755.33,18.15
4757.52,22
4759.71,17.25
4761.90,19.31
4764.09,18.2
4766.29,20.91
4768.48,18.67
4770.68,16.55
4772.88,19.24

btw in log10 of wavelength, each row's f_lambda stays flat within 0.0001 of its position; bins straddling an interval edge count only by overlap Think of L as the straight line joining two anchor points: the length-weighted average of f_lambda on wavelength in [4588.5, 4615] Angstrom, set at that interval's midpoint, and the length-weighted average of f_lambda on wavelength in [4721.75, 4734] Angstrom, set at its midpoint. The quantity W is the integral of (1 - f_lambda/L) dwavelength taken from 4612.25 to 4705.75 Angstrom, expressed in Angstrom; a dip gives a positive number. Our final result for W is -2.90 Angstrom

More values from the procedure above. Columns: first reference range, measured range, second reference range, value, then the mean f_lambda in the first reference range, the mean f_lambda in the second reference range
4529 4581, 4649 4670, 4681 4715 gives -1.3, 18.8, 17.8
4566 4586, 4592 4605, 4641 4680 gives 0.1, 18.7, 18.8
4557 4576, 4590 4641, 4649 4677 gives 1.8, 19.1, 18.9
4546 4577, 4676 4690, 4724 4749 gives -0.3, 18.7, 17.7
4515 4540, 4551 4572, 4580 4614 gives -0.3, 18.8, 18.2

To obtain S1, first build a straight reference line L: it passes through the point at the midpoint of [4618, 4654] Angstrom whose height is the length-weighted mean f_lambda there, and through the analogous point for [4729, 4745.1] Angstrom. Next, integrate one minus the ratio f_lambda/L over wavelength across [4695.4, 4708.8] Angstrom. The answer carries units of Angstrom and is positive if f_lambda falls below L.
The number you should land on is 0.7 Angstrom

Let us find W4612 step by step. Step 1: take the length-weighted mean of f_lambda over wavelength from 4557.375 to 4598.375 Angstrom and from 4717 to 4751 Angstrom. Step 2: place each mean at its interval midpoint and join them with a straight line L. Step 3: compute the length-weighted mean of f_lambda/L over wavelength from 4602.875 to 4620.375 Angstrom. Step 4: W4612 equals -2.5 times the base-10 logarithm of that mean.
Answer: 0.103 mag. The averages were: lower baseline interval 19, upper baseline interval 18.3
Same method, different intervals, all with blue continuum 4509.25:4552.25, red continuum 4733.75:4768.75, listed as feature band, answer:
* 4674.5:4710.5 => 0.04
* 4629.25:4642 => 0.01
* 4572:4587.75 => 0.03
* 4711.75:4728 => 0.03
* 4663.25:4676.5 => 0.02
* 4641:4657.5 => 0.02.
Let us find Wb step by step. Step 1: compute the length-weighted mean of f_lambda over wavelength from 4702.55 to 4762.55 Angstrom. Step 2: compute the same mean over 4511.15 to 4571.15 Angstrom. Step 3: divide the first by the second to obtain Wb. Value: 0.9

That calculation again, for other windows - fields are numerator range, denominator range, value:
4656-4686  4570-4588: 1.02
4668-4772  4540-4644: 0.98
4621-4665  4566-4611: 1.02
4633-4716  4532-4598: 0.97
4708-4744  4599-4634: 1.00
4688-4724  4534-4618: 0.98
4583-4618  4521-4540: 0.96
